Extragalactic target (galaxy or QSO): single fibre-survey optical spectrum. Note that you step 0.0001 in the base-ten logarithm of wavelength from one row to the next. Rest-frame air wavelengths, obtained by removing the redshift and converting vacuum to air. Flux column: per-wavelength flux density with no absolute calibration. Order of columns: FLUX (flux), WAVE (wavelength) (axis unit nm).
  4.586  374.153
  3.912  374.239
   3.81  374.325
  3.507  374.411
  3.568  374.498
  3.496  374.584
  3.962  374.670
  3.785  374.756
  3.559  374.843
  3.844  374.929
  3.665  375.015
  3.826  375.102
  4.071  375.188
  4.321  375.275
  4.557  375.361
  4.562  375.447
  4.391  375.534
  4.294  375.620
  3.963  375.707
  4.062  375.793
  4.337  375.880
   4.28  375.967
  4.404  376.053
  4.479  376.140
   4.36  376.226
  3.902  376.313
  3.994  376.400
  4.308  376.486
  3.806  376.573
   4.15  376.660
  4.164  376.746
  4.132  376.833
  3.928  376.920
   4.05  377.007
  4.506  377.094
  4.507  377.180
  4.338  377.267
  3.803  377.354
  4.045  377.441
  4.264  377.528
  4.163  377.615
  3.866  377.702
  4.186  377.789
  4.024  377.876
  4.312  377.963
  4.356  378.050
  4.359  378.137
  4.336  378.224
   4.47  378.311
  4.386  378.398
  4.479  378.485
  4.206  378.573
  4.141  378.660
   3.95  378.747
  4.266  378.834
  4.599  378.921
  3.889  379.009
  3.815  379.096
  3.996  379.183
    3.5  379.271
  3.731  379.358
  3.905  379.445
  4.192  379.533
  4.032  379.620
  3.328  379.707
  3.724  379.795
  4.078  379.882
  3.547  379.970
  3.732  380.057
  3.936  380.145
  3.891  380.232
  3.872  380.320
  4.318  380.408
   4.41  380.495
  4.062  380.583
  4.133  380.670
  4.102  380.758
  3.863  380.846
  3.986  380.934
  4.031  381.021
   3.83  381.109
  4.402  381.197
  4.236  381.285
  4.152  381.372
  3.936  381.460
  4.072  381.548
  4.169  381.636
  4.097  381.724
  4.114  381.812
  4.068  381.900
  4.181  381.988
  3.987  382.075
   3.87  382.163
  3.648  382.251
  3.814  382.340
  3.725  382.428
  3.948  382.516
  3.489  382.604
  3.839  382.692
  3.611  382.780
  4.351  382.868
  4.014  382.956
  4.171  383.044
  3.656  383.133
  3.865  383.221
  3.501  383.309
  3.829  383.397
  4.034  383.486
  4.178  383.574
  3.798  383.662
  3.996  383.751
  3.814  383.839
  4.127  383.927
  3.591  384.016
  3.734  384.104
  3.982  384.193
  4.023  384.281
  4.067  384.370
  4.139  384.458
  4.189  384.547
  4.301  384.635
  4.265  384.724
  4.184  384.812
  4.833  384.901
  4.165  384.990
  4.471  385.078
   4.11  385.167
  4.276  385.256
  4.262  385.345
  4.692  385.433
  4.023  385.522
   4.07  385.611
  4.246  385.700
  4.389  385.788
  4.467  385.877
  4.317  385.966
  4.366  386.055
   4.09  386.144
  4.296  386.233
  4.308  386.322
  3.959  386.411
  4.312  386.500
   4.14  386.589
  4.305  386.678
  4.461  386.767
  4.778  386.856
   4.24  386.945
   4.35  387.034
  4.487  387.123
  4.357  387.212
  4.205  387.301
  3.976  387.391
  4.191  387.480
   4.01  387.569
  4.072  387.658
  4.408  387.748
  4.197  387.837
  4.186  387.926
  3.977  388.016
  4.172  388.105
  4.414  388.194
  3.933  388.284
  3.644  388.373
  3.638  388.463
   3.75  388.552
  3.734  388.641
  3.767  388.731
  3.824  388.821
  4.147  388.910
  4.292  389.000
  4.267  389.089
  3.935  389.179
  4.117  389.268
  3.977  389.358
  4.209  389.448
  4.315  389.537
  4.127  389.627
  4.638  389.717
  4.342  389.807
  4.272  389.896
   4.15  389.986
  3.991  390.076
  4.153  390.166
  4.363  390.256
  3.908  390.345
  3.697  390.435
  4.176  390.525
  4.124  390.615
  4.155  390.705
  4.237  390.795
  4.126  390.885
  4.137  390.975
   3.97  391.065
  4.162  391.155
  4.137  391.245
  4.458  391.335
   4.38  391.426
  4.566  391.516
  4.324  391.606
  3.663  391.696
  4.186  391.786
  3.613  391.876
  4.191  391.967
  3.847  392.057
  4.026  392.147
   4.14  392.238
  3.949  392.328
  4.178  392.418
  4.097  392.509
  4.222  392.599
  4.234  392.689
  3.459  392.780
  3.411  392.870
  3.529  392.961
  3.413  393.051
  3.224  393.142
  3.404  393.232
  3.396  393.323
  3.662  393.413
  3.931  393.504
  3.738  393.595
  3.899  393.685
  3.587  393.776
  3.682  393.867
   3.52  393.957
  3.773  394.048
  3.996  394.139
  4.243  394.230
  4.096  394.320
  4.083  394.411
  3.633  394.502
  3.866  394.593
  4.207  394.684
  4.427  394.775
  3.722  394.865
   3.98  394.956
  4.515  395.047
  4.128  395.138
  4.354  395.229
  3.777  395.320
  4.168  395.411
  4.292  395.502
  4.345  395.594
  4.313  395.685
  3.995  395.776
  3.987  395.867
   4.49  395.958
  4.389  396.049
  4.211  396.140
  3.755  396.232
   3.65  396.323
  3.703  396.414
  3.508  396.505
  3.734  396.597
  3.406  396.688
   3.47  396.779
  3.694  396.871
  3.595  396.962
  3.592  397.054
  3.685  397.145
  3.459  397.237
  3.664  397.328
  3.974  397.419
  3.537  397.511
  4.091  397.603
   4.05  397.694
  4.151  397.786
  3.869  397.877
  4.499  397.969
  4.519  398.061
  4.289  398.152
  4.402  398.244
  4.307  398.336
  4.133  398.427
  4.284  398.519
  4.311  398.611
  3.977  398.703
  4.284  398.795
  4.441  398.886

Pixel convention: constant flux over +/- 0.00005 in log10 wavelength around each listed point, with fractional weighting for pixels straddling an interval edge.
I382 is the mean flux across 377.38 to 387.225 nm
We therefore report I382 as 4.09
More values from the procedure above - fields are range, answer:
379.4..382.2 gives 4.01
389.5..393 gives 4.09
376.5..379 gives 4.2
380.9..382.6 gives 4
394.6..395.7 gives 4.17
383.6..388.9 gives 4.15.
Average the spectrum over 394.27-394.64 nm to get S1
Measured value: 3.93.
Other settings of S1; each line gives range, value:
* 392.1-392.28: 4.07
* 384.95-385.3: 4.26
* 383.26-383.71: 3.87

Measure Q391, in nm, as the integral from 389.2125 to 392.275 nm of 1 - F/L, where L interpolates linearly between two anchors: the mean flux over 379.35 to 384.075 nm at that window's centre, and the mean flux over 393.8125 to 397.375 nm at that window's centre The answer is -0.16 nm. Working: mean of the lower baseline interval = 3.95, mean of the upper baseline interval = 3.93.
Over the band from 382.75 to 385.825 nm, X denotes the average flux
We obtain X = 4.09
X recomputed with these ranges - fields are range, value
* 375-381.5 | 4.11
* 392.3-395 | 3.82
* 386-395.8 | 4.06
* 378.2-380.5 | 4.02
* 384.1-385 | 4.19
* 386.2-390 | 4.16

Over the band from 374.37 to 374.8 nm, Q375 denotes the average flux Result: 3.66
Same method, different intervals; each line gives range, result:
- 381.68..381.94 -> 4.09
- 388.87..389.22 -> 4.16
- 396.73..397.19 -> 3.61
